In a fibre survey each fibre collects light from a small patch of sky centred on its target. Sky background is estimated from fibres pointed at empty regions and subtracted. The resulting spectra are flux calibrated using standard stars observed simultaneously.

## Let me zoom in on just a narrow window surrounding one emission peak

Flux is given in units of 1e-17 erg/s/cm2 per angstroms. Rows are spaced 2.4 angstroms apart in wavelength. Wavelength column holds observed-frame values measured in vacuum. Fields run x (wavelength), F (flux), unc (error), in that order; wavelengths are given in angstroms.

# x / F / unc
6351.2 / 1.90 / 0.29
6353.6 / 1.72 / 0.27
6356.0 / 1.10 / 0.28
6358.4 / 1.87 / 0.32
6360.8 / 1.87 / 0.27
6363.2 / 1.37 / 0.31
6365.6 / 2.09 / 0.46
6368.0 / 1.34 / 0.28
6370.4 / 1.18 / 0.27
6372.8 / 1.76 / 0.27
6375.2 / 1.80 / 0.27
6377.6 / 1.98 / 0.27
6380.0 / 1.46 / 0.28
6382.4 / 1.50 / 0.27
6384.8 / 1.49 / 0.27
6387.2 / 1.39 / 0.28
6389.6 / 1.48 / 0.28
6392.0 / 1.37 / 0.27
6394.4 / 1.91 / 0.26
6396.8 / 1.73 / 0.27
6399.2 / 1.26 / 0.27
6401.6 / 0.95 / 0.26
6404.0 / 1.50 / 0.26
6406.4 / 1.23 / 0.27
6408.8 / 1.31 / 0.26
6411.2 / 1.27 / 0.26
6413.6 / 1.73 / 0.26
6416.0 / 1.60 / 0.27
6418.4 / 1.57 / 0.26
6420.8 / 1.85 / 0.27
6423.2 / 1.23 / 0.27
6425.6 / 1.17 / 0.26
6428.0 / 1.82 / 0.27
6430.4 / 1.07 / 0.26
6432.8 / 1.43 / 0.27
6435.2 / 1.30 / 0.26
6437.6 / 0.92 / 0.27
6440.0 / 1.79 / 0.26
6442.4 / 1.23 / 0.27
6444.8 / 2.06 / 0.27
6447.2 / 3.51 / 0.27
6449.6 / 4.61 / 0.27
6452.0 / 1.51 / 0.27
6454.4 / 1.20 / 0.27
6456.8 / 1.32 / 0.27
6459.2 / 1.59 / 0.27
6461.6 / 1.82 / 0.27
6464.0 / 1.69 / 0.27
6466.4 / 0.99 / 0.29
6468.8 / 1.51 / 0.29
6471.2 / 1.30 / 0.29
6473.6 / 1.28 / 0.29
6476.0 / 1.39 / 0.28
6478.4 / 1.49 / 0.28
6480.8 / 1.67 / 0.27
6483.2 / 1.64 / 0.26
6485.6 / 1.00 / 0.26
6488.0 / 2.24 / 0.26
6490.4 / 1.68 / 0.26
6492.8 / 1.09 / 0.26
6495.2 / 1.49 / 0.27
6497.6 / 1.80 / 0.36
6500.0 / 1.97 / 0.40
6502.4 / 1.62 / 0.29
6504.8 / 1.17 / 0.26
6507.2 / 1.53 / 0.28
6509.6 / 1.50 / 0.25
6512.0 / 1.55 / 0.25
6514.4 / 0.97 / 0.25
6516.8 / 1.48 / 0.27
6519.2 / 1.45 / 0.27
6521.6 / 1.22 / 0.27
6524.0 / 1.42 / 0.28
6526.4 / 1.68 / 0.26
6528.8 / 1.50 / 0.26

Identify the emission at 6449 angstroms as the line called H-beta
